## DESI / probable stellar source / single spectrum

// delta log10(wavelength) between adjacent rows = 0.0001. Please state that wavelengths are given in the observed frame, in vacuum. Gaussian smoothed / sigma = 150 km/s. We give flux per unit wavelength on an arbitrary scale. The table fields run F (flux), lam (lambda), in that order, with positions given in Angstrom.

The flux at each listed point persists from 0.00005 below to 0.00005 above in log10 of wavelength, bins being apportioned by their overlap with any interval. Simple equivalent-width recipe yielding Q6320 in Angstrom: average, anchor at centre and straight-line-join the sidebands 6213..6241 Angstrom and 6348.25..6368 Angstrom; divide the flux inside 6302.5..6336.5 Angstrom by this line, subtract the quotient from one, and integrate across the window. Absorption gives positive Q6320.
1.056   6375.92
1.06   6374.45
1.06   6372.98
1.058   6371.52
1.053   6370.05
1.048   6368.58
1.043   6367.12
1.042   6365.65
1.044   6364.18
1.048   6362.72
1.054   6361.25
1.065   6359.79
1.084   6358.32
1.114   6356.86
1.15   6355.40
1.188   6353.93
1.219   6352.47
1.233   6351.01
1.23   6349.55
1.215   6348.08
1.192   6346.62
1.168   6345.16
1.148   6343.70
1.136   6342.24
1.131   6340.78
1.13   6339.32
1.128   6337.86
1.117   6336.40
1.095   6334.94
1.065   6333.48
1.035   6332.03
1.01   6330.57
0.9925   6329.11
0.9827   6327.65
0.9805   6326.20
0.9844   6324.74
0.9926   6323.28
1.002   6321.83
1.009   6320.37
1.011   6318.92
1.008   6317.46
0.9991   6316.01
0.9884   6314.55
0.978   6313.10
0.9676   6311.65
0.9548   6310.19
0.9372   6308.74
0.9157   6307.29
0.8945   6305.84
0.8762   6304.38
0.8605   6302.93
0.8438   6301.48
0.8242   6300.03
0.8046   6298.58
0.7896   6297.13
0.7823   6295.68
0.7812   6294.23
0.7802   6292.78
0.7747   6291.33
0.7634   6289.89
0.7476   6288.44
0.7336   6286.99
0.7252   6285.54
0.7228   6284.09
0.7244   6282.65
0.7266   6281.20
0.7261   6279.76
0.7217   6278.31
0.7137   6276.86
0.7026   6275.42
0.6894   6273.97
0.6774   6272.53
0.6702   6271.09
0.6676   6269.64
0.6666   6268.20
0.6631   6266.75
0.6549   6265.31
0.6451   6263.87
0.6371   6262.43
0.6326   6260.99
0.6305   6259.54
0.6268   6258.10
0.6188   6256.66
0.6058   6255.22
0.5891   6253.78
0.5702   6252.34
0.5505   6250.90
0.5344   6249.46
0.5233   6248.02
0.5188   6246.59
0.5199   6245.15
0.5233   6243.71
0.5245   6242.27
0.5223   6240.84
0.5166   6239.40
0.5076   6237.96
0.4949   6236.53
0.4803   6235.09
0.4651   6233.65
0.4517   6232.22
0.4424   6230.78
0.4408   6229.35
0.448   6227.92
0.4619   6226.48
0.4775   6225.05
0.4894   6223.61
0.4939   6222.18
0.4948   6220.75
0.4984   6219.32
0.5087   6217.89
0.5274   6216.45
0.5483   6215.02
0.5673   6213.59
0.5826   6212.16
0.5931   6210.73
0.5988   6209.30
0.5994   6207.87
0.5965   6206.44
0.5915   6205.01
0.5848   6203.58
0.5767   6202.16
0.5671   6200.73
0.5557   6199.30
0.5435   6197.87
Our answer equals -1.9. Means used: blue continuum 0.491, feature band 0.984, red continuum 1.12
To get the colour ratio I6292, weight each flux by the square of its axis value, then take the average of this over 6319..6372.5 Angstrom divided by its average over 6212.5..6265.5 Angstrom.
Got 2.11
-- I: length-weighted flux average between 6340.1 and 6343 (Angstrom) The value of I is 1.13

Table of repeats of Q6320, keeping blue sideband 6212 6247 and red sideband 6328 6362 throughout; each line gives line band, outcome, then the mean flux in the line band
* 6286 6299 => 1.1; 0.771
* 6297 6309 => 0.5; 0.861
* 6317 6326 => 0.0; 0.999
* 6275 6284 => 0.6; 0.72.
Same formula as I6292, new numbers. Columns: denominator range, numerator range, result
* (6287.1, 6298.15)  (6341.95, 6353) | 1.57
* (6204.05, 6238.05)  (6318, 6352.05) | 2.19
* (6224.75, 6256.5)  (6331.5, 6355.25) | 2.33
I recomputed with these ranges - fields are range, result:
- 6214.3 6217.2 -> 0.536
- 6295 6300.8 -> 0.801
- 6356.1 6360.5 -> 1.09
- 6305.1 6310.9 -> 0.925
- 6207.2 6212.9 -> 0.593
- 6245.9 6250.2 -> 0.526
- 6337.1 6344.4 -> 1.13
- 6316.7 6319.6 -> 1.01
